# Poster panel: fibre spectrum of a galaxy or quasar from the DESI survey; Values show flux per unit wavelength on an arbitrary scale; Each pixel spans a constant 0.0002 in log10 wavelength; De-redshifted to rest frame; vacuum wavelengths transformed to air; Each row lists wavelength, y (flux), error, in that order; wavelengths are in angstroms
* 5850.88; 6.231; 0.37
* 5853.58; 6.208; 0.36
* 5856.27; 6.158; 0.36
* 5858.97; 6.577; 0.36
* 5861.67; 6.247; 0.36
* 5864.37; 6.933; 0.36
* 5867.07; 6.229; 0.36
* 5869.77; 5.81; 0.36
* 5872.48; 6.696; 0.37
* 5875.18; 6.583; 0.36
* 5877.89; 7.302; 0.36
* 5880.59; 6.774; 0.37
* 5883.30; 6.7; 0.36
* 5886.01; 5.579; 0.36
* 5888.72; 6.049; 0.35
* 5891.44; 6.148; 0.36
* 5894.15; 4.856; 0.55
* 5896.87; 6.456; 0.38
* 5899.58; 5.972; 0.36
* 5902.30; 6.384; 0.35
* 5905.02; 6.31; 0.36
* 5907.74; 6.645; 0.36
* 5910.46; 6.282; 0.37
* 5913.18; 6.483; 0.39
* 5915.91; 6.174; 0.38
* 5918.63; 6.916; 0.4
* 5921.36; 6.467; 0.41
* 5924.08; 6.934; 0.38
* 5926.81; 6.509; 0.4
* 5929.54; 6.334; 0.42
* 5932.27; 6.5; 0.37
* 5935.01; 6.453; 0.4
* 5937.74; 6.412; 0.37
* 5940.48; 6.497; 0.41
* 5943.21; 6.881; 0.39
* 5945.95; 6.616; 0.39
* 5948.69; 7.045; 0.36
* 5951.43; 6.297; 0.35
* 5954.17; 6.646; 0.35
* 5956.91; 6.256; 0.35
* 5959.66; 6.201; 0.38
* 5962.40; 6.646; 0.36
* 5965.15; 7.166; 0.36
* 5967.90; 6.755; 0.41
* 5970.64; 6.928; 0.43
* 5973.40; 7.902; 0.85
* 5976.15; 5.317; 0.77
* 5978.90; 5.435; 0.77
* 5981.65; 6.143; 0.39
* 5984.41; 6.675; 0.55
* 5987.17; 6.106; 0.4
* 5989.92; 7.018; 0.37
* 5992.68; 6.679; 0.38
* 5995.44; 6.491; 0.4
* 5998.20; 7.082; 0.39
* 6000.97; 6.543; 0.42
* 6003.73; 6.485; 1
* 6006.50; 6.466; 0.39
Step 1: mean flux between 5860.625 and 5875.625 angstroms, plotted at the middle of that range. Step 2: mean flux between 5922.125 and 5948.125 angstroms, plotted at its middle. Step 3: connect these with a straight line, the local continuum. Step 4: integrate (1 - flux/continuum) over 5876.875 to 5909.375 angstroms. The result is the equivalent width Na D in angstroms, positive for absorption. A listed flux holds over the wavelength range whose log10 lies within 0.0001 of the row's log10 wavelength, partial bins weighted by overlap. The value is 1.1 angstroms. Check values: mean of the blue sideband 6.41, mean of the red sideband 6.58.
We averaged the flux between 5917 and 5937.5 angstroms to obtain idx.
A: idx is 6.57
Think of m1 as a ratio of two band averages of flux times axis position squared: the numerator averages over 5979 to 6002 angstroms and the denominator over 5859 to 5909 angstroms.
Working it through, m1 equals 1.07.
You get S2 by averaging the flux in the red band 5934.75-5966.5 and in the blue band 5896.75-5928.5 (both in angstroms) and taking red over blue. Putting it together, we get 1.0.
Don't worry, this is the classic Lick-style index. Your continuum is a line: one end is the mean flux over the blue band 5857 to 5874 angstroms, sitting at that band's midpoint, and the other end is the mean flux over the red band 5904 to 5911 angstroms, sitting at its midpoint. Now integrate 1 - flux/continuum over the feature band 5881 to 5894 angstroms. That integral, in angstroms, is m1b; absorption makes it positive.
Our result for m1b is 0.8 angstroms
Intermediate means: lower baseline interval 6.41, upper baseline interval 6.43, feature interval 6.05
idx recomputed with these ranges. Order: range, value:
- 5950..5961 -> 6.35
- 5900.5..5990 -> 6.52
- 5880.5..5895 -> 5.99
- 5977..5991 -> 6.23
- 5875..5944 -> 6.4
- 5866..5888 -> 6.45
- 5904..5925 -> 6.52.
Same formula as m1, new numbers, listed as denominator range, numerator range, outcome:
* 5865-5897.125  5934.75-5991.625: 1.07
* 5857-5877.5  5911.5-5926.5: 1.04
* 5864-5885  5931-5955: 1.02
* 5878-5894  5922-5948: 1.07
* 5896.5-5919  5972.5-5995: 1.03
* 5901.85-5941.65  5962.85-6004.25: 1.04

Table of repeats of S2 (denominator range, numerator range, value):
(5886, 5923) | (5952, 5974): 1.09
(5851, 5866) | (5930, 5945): 1.02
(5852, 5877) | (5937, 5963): 1.02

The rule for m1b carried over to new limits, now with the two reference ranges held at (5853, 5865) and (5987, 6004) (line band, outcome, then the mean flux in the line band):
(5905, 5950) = -0.1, 6.56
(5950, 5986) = 0.7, 6.49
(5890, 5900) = 1.0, 5.85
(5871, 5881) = -0.6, 6.83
